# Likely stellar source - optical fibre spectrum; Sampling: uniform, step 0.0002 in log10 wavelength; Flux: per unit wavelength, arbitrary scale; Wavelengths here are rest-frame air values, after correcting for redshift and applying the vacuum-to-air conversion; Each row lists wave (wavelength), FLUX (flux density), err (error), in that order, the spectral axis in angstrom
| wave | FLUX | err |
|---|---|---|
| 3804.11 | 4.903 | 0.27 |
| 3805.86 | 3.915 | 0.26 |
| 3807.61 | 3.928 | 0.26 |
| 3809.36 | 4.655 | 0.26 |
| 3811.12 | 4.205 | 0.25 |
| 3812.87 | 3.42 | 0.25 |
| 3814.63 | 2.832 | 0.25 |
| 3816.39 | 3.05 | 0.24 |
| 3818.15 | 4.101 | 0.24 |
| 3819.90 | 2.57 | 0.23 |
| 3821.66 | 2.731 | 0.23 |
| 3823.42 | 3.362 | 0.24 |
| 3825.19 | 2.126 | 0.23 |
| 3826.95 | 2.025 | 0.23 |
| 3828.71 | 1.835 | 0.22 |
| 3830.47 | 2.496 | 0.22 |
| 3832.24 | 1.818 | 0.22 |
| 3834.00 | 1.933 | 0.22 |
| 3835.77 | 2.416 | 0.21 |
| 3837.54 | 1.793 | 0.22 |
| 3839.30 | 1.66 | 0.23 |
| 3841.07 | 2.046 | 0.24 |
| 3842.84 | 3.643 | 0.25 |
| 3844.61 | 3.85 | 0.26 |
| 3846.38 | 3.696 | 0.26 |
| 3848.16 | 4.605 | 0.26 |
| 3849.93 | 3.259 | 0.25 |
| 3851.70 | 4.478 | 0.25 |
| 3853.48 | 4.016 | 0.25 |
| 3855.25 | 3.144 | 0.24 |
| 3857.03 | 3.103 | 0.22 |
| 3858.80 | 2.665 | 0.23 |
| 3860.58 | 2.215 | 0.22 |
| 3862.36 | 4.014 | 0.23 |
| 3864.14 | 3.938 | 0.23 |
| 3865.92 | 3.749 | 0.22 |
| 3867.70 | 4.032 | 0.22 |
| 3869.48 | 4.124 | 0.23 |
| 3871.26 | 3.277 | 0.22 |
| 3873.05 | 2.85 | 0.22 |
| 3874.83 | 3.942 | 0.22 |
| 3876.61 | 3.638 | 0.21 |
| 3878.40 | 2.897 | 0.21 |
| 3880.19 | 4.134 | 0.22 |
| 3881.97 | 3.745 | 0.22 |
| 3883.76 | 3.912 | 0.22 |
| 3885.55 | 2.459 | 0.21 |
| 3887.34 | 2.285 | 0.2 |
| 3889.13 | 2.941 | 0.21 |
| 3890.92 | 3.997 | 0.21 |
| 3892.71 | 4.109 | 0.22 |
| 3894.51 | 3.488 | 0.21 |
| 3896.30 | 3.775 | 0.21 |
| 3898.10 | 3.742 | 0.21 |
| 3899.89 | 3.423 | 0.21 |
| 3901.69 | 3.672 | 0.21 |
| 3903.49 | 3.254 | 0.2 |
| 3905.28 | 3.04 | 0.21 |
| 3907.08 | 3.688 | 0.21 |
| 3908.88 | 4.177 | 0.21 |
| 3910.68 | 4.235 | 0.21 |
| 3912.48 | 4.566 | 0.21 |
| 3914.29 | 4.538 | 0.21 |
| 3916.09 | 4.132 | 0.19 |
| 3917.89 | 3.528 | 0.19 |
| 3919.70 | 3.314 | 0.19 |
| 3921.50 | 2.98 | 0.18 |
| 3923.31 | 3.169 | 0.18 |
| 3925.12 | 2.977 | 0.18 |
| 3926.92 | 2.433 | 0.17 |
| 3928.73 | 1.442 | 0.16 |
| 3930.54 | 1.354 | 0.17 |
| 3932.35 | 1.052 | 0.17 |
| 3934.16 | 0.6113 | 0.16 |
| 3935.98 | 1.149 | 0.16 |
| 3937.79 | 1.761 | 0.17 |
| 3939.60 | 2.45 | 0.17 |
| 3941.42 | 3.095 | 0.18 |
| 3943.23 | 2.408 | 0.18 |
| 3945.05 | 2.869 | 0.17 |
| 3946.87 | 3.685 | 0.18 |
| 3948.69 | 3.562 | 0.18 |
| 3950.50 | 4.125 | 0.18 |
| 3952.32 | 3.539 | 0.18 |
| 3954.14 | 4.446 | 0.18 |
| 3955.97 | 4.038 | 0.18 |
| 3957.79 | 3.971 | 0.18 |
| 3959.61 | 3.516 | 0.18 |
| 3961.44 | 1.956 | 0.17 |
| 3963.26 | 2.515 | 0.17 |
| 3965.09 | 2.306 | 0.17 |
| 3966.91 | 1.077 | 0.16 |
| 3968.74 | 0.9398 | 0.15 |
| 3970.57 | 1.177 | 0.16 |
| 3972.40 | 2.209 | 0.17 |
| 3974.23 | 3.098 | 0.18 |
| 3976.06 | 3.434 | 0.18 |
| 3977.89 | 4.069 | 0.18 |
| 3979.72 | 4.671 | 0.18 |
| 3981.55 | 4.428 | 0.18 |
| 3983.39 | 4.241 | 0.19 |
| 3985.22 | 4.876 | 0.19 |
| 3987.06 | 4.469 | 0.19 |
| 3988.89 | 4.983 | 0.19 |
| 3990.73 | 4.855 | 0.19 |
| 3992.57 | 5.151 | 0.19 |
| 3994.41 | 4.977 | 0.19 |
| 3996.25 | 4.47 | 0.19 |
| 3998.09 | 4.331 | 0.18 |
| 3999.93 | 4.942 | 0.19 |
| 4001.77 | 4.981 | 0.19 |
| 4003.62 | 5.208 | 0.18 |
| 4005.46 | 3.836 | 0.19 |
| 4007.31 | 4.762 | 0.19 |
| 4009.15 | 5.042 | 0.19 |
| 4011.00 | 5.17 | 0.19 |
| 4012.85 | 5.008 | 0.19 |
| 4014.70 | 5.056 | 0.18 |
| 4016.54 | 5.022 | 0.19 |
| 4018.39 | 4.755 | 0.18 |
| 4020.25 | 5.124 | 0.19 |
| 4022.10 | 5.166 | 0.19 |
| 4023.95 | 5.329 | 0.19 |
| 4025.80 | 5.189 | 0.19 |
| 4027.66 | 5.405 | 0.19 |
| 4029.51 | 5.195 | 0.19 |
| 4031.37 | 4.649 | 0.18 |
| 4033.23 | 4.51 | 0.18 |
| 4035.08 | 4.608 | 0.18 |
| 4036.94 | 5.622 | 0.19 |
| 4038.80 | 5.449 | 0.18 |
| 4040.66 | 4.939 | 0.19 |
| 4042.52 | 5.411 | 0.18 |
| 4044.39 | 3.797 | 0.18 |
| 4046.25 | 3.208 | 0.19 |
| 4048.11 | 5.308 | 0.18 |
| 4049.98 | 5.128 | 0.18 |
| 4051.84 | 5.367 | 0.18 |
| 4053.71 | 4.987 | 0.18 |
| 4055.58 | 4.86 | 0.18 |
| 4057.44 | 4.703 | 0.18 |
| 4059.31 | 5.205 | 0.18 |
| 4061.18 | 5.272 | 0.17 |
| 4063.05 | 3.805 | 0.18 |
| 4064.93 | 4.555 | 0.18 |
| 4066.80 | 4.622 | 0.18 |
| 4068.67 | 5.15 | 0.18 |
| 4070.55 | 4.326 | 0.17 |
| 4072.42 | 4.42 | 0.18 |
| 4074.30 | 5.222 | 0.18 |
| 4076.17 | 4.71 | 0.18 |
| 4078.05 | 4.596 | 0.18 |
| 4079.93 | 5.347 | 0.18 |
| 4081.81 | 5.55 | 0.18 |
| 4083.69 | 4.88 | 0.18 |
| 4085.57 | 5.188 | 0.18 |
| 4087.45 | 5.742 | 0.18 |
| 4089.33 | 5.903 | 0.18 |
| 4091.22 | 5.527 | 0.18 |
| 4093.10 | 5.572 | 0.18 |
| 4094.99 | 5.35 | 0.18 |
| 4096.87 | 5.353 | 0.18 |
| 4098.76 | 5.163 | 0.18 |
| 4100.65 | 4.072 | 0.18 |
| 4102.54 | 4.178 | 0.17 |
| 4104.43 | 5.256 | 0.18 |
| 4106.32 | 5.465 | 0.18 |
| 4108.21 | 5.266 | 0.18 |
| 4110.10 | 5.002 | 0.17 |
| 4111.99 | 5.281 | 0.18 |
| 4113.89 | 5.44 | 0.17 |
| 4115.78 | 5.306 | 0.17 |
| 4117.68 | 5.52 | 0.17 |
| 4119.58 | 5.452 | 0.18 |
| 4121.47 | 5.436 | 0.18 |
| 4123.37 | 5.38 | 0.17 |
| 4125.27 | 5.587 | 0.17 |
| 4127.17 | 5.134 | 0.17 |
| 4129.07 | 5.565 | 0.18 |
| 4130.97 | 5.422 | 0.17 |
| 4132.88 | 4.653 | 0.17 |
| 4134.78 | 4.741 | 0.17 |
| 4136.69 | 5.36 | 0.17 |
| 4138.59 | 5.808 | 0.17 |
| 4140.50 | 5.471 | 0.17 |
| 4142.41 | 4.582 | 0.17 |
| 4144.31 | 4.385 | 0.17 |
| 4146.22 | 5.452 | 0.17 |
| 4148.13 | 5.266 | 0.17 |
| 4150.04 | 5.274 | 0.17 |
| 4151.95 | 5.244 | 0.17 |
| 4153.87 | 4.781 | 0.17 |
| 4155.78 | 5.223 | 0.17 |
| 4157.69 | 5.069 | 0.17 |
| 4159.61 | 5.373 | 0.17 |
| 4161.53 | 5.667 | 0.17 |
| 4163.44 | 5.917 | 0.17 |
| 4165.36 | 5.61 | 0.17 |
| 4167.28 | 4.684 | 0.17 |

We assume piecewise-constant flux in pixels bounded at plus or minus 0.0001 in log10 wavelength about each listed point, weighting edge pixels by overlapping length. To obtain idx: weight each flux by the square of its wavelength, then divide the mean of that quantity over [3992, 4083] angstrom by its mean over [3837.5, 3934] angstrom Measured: 1.59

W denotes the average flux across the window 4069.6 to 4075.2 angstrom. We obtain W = 4.65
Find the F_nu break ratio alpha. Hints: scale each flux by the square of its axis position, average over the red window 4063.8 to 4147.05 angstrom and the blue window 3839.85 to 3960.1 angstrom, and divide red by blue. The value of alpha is 1.73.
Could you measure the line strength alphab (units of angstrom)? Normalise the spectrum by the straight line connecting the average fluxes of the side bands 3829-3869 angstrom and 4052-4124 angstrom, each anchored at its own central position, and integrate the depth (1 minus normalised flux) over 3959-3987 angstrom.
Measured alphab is 7.7 angstrom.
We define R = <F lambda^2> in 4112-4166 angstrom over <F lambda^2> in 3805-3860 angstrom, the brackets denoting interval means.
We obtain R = 2.01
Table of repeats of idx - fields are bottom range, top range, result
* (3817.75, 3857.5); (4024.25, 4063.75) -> 1.88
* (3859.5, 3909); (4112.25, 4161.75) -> 1.70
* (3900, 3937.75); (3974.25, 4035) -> 1.69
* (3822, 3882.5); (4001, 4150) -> 1.81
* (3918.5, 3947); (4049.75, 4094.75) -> 2.38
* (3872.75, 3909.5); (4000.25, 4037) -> 1.52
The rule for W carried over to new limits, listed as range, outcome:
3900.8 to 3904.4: 3.47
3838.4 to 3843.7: 2.44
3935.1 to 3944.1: 2.18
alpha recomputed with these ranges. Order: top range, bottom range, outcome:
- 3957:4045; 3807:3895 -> 1.44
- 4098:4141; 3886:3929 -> 1.67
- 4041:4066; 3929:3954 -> 2.02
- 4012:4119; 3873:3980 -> 1.75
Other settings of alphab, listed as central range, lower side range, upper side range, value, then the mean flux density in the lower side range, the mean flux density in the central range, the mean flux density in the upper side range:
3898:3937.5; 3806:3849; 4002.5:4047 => 8.6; 2.96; 2.99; 4.9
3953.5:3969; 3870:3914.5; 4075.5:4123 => 5.0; 3.58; 2.8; 5.23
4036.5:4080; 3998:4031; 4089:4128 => 2.5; 4.98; 4.81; 5.26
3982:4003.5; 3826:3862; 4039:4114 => -2.8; 2.85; 4.76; 4.98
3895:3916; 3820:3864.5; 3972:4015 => -1.5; 2.9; 3.83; 4.53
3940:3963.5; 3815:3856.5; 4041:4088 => 3.1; 2.9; 3.37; 4.85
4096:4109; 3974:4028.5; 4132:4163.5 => 0.2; 4.76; 4.96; 5.17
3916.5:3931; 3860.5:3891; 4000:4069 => 4.3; 3.47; 2.74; 4.9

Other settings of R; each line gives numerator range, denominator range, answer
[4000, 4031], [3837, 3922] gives 1.53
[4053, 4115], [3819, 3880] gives 1.84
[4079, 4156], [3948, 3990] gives 1.66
